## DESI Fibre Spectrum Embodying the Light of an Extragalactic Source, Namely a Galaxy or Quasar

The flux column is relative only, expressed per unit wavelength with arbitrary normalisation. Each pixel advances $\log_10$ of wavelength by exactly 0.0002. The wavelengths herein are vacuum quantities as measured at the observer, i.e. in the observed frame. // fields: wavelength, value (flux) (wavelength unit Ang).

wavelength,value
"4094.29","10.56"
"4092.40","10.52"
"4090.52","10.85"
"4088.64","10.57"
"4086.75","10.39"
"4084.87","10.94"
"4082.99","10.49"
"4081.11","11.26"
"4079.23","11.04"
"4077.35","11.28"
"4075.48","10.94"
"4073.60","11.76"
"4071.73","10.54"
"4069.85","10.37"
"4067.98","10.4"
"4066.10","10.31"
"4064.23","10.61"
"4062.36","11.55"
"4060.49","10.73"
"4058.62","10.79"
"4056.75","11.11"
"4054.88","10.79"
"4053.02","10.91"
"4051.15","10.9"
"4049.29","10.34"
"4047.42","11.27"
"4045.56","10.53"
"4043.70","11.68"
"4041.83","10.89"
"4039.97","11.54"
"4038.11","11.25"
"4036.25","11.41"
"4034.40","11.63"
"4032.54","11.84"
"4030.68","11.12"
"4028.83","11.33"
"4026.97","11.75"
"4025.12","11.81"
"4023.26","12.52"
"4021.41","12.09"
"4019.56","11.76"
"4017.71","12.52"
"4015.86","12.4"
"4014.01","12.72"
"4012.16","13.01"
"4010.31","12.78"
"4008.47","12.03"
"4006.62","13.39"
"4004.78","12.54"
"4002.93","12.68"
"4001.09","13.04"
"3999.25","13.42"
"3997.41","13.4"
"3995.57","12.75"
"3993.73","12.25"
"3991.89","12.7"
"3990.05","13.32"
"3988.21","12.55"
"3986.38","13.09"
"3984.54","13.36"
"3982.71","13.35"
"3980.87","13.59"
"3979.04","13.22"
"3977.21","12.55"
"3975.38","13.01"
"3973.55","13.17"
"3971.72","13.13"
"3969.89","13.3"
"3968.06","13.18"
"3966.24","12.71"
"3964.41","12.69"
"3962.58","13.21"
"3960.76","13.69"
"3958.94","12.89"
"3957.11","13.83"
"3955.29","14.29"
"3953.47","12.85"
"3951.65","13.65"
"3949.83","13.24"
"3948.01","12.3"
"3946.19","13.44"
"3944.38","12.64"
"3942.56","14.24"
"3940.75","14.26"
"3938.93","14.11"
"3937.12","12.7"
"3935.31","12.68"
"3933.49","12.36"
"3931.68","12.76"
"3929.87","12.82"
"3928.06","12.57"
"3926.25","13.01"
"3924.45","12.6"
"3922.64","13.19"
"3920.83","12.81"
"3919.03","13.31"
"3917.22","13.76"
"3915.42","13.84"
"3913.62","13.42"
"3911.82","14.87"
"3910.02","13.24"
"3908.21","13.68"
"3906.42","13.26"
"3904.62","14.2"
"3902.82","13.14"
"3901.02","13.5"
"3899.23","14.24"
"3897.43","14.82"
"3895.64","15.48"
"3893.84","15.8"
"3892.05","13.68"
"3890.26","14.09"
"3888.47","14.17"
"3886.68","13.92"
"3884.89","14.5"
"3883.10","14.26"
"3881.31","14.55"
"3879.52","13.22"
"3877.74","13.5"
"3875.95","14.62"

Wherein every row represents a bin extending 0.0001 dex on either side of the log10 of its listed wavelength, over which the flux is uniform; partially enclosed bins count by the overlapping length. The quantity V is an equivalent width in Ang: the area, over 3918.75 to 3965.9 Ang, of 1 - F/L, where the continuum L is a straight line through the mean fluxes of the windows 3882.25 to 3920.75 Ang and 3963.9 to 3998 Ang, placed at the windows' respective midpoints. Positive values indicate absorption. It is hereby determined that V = 1.23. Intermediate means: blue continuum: 14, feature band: 13.2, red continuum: 13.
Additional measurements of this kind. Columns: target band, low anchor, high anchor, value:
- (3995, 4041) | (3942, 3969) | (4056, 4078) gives -1.3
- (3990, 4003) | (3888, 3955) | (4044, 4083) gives -0.9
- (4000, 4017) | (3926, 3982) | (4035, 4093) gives -1.0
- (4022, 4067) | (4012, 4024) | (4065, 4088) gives 1.8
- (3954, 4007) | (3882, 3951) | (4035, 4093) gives -2.9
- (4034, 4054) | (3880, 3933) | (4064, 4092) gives 0.5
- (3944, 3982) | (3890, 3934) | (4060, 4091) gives -1.3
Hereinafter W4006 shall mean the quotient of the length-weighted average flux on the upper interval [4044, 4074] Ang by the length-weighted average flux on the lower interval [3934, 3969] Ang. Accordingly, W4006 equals 0.81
